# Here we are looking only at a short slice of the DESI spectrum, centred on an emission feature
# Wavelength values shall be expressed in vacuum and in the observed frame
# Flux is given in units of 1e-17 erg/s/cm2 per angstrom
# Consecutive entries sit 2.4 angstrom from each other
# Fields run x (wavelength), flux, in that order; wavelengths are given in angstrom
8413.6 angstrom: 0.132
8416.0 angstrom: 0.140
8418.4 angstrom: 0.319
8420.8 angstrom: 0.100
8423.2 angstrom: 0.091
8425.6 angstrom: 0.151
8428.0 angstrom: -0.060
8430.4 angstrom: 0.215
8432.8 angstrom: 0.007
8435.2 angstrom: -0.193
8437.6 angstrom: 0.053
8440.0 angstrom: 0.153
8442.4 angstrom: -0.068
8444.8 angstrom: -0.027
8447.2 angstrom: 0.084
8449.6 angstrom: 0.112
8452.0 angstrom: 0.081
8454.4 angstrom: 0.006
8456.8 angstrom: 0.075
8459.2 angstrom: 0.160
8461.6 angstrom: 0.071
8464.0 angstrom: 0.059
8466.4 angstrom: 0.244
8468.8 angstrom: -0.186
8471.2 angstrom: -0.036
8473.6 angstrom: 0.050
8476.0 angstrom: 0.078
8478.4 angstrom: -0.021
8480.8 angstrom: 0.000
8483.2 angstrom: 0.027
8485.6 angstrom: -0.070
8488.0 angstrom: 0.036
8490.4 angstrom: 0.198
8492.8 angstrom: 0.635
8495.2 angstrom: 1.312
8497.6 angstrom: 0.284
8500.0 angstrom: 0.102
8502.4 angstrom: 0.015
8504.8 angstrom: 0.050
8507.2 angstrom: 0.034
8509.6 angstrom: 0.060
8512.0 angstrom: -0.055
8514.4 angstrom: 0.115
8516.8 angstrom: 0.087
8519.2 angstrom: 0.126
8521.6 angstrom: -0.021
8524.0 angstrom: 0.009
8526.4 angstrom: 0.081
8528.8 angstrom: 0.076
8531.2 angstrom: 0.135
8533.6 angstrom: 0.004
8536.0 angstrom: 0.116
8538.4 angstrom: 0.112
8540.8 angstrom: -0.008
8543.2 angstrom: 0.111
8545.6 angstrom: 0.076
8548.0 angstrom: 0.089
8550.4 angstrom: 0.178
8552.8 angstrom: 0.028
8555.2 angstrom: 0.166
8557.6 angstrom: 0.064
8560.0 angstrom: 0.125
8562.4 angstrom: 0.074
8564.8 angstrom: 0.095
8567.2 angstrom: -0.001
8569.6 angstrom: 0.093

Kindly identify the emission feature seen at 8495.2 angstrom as Hbeta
